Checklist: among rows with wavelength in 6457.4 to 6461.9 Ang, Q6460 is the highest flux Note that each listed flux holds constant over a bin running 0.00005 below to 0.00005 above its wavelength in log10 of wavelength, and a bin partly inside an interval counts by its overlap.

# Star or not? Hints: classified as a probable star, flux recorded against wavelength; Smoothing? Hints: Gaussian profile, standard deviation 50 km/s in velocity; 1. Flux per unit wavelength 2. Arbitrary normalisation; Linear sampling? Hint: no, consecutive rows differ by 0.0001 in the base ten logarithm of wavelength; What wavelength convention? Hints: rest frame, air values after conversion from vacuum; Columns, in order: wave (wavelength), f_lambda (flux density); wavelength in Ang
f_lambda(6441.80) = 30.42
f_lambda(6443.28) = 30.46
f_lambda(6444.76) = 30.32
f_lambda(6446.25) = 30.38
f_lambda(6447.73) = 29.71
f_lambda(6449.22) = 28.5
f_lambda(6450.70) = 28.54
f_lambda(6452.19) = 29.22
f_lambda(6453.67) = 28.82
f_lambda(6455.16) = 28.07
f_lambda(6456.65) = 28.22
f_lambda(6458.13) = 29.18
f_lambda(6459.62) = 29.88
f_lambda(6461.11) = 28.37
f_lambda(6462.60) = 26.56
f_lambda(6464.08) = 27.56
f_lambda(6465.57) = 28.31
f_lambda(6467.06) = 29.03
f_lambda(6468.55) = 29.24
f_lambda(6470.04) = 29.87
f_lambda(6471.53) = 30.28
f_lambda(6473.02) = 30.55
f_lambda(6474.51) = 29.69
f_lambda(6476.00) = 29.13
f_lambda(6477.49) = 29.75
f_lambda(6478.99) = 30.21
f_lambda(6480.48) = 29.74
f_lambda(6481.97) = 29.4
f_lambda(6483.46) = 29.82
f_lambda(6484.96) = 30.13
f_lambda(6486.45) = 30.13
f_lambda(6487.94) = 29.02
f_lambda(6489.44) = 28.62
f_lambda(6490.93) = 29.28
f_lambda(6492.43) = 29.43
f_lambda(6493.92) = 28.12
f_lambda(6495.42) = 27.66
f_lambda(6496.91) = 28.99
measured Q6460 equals 29.88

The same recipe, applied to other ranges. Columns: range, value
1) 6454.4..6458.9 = 29.18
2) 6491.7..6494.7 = 29.43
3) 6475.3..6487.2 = 30.21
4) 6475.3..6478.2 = 29.75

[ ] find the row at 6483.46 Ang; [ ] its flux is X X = 29.82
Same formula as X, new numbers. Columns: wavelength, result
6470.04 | 29.87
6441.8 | 30.42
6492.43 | 29.43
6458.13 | 29.18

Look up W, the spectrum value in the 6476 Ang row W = 29.13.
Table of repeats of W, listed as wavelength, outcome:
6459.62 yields 29.88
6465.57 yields 28.31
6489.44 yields 28.62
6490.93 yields 29.28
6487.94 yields 29.02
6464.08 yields 27.56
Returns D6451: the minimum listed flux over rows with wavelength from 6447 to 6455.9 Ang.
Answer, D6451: 28.07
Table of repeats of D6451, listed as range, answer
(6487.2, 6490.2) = 28.62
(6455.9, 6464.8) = 26.56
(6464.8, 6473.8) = 28.31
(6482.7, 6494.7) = 28.12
